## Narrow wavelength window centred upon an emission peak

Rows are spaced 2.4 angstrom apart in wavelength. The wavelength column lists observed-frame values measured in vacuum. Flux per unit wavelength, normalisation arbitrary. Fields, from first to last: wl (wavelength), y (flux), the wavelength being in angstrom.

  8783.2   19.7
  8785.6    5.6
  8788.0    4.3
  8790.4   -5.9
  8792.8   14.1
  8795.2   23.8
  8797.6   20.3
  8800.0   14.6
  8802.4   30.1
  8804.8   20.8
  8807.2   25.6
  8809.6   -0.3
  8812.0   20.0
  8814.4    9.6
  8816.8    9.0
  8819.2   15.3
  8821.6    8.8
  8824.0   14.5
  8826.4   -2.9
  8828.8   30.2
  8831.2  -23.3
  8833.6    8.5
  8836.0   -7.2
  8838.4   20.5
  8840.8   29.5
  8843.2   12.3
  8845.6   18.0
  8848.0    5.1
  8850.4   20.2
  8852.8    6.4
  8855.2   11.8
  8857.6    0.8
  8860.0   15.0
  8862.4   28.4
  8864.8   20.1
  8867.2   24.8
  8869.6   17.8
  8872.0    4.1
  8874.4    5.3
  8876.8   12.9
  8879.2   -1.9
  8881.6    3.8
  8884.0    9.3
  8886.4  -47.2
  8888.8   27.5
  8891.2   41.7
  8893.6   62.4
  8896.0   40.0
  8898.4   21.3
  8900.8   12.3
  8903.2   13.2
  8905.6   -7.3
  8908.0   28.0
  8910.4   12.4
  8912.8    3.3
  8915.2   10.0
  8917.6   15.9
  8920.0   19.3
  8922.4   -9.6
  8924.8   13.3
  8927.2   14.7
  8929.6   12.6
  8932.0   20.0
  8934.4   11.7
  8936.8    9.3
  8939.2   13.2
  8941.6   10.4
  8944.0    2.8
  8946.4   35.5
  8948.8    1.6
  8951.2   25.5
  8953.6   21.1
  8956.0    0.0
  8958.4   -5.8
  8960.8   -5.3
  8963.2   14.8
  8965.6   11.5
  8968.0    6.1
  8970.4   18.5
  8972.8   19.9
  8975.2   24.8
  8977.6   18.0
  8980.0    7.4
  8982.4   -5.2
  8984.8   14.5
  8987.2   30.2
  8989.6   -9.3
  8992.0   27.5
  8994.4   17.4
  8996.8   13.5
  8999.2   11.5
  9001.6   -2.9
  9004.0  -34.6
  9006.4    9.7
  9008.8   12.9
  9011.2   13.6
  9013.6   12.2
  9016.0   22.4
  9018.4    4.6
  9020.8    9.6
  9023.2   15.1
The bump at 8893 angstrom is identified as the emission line H-gamma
